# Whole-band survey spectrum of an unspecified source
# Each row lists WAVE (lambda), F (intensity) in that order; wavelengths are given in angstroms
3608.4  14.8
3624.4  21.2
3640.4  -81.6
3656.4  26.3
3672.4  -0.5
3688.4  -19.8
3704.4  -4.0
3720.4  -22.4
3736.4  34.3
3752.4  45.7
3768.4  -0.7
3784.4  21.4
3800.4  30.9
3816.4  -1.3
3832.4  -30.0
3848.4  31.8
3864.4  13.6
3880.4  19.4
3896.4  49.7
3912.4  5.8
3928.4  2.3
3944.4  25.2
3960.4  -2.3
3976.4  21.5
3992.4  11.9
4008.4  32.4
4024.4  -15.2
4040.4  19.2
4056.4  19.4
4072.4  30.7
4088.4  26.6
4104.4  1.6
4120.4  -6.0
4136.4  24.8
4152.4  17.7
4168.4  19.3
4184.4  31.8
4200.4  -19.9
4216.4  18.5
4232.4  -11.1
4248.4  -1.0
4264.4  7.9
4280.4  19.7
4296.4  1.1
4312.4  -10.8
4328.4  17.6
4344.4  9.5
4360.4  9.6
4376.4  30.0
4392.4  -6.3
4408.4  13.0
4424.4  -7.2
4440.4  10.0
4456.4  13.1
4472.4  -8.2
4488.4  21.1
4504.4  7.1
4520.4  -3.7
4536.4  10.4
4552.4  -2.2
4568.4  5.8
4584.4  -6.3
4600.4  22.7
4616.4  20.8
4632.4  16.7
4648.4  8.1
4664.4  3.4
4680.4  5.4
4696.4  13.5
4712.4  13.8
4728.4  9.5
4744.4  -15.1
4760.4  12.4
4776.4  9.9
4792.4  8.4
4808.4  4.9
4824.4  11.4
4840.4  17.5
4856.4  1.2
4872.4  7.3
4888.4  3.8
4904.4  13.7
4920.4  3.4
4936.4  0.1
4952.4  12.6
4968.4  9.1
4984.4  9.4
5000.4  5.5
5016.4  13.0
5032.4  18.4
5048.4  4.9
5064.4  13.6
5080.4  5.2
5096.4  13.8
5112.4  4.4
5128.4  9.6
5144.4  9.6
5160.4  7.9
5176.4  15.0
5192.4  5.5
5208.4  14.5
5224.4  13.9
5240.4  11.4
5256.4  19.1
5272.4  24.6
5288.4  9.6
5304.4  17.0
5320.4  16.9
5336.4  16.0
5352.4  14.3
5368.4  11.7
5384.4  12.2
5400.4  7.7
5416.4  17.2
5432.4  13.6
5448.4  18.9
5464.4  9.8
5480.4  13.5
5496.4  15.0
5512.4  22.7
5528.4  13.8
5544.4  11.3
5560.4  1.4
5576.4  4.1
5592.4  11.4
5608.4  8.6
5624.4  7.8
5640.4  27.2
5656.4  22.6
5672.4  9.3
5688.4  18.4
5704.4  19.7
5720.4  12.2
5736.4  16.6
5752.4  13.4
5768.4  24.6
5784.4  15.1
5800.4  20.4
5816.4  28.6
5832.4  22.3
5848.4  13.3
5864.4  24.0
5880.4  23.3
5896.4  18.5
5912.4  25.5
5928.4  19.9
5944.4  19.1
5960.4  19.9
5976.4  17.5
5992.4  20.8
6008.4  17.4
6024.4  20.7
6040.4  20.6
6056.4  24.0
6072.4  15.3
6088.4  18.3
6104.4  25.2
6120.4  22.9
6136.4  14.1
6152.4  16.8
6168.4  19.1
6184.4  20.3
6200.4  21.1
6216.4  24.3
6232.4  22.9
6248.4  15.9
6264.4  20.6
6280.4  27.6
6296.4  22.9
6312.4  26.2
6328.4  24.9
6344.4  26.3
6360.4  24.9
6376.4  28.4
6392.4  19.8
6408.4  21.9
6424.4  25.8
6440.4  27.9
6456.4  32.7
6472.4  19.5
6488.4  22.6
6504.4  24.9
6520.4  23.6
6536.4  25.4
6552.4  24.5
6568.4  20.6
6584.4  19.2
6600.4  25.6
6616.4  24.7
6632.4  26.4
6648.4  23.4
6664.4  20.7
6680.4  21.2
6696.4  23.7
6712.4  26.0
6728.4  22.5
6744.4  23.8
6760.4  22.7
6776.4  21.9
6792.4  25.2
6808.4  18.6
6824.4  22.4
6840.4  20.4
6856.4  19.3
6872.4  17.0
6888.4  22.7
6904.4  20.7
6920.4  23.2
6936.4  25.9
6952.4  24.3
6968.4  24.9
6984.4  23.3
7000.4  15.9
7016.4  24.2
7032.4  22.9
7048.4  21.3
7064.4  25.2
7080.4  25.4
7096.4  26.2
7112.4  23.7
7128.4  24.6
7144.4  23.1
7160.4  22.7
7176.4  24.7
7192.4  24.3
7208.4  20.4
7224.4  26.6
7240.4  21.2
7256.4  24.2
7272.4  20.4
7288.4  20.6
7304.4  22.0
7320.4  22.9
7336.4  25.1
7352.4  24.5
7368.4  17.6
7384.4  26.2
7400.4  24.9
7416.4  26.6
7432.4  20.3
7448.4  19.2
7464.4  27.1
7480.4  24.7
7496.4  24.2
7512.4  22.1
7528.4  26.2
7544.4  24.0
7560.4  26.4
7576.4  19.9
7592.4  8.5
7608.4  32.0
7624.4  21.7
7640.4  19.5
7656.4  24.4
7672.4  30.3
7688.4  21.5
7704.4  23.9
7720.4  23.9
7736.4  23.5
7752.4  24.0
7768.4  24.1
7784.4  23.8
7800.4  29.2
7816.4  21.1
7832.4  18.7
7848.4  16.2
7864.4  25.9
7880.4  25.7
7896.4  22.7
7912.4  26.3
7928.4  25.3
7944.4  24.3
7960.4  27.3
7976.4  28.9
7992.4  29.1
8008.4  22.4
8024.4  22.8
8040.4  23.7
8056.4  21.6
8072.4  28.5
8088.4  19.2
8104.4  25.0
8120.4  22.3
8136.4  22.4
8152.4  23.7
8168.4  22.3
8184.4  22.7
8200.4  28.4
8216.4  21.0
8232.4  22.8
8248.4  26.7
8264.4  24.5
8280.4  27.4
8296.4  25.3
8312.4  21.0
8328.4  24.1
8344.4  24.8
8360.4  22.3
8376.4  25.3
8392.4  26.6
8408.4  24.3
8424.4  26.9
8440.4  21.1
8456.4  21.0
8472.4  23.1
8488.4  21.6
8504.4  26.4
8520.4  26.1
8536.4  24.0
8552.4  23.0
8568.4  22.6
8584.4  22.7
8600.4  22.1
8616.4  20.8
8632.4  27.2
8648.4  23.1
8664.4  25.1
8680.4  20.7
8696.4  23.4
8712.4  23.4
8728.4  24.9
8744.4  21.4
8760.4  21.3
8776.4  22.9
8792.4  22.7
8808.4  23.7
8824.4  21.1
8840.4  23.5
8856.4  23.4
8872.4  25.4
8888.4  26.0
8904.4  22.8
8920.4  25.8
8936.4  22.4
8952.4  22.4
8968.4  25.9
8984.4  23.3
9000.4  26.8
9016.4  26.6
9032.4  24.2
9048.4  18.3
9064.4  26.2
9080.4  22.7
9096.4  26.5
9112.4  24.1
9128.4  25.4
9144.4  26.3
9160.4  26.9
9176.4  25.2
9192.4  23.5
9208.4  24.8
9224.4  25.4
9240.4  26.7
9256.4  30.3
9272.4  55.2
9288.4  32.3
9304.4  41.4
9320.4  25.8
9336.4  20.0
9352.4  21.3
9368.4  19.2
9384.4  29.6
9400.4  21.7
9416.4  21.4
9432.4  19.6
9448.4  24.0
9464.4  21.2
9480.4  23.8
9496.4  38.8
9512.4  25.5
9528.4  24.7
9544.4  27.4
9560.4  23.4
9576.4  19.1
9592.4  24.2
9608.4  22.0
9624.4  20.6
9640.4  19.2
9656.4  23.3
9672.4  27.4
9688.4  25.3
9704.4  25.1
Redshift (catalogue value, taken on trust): 0.41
